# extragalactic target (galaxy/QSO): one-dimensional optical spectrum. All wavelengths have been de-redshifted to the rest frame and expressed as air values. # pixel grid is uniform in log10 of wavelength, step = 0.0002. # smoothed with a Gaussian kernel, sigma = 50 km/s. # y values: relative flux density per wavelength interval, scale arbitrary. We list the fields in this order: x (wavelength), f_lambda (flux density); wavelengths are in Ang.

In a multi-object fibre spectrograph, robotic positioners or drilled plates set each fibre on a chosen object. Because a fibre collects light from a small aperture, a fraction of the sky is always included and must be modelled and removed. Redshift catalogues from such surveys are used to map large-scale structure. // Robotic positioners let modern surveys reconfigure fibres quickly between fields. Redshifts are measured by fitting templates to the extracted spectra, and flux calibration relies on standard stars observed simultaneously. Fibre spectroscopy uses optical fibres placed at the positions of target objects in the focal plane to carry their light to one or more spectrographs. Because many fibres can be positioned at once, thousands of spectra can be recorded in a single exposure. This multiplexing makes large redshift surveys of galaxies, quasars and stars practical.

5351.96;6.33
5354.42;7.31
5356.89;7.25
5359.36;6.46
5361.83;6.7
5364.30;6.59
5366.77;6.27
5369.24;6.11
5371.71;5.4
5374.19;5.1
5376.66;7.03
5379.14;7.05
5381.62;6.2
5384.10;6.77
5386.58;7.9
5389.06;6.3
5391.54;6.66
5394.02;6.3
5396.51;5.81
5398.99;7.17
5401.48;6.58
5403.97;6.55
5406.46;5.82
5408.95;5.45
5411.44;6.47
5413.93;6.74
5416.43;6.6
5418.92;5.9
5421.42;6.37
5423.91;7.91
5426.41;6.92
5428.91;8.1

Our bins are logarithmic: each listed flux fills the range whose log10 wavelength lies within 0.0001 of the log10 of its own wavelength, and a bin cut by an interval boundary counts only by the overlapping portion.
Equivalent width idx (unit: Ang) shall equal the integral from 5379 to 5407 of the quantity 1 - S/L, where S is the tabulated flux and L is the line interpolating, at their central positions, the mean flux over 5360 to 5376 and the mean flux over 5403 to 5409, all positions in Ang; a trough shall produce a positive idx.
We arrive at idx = -2.6 Ang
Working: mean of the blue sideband 6.08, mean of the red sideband 6.01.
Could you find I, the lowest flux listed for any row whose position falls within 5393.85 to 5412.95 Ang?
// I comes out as 5.45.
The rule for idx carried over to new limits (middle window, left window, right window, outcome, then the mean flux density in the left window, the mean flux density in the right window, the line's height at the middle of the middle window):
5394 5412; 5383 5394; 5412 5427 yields 1.40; 6.85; 6.72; 6.79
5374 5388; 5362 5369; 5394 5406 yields -0.76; 6.43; 6.45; 6.44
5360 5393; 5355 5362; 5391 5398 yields 0.40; 6.86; 6.25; 6.56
